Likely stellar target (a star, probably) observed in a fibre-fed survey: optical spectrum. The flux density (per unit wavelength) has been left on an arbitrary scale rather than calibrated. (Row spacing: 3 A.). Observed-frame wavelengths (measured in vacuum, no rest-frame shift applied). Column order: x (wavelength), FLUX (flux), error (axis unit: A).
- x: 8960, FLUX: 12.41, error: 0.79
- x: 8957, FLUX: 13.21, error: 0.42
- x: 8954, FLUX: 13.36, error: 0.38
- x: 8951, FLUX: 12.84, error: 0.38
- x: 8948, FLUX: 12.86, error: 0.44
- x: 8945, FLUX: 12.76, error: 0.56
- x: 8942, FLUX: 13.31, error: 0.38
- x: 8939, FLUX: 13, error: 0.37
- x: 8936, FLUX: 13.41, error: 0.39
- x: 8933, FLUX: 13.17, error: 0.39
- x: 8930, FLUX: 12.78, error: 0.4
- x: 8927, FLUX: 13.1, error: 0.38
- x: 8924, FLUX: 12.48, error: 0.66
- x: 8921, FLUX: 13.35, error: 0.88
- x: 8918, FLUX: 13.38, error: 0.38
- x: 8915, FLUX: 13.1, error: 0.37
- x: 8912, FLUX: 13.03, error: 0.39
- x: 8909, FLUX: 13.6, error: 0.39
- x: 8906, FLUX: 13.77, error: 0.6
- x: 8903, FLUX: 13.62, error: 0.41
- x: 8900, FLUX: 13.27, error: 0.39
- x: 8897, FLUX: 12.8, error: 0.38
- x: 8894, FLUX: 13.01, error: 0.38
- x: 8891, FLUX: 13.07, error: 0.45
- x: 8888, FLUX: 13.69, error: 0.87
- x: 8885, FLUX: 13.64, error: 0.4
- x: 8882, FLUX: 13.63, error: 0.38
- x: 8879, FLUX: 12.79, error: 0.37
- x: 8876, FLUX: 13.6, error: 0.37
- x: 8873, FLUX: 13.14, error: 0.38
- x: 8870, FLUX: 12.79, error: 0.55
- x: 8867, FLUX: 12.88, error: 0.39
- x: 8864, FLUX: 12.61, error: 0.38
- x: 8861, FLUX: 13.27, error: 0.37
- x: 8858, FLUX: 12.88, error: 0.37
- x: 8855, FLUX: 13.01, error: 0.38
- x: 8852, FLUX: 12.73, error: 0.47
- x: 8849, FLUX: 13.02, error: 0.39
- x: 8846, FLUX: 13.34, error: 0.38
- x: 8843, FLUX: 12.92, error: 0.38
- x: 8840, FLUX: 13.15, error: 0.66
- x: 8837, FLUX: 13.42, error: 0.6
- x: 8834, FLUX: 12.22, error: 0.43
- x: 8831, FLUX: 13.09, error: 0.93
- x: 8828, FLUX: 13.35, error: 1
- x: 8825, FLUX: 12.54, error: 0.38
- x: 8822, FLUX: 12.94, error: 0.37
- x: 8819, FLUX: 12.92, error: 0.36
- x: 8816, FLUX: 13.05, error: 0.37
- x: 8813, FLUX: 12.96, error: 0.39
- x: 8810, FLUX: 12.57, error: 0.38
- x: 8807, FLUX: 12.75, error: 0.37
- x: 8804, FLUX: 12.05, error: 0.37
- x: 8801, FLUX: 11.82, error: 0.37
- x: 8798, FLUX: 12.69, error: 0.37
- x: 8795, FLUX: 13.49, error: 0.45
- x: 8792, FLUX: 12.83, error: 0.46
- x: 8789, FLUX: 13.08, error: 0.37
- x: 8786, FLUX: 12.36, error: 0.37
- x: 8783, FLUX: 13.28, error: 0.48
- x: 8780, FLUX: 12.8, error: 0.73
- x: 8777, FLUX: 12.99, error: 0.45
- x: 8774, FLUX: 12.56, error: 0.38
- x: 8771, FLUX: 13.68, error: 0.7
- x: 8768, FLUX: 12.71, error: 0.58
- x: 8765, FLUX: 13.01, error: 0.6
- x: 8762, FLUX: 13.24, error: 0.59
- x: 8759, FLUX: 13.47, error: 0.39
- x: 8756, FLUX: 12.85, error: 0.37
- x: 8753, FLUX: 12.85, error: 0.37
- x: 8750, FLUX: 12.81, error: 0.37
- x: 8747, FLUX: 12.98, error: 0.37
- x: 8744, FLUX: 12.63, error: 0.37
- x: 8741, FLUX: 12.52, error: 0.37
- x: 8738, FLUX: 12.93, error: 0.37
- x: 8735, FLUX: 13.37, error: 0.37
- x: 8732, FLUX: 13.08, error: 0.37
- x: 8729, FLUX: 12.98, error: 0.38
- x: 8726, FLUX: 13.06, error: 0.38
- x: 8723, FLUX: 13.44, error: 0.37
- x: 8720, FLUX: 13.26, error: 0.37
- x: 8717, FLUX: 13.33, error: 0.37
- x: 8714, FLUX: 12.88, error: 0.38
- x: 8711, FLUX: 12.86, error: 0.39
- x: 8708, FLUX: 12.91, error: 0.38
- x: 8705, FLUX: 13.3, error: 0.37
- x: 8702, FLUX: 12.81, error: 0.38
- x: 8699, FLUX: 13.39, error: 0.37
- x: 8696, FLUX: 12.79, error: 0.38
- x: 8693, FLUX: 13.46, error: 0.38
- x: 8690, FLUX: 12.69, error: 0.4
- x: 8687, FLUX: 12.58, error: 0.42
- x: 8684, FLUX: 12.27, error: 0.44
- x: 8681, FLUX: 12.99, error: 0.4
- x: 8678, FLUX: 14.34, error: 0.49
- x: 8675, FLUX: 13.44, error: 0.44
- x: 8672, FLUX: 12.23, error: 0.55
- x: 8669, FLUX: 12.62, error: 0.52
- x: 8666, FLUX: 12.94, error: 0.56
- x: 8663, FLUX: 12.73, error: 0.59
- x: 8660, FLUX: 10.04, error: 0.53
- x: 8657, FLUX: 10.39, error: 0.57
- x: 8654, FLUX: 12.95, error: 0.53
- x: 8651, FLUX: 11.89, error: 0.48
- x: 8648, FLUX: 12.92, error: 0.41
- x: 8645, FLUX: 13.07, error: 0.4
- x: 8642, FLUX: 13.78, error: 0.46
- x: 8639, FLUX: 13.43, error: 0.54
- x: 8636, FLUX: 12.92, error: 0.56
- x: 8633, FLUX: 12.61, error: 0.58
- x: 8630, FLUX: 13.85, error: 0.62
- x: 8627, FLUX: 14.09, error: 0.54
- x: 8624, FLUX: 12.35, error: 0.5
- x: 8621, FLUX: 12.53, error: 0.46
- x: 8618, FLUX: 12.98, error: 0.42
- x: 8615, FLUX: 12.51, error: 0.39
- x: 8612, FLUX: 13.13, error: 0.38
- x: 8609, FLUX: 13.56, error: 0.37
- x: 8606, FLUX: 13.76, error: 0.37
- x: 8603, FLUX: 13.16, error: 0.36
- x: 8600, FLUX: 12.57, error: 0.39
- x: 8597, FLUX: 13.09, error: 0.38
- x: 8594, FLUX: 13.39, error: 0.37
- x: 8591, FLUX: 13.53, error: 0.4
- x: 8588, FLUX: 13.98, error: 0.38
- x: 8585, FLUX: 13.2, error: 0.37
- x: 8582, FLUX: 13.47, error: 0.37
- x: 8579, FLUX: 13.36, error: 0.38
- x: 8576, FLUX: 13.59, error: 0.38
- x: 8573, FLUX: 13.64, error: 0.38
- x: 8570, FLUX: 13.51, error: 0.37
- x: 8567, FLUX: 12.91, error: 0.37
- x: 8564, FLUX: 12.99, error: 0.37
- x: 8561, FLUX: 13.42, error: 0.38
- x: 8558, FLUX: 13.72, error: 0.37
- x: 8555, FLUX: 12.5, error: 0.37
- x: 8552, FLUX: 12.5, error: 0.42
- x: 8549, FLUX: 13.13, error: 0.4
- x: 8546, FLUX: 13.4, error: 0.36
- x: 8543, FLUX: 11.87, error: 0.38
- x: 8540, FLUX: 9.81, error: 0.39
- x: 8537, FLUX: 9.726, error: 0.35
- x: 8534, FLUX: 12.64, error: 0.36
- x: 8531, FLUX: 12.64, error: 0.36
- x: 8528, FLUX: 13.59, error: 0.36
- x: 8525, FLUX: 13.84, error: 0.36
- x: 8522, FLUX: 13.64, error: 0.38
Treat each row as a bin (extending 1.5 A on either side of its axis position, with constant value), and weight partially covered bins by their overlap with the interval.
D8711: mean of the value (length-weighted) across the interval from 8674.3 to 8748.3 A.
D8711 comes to 13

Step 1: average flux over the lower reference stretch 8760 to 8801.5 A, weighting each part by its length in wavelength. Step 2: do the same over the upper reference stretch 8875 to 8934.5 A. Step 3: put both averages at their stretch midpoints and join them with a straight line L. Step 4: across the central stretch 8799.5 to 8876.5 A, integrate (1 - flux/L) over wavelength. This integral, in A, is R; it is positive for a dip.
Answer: 1.2 A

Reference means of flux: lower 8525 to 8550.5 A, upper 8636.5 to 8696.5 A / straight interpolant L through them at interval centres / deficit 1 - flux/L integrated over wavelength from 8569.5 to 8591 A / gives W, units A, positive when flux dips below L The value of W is -2.05 A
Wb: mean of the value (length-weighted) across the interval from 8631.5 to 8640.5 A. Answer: 13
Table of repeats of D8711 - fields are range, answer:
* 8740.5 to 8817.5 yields 12.9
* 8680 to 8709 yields 12.9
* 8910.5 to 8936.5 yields 13.1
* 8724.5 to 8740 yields 13.1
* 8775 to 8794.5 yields 12.9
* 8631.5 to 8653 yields 12.9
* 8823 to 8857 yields 13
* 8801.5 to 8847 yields 12.9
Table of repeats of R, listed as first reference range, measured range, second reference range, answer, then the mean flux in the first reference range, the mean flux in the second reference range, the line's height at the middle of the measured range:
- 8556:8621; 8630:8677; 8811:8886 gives 2.2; 13.3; 13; 13.2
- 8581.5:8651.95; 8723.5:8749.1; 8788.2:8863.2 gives 0.1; 13.2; 12.9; 13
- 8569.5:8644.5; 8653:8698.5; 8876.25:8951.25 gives 2.3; 13.3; 13.2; 13.3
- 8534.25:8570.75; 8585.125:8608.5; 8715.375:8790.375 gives -1.5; 12.4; 13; 12.6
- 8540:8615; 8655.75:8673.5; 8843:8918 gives 1.8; 13.1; 13.2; 13.2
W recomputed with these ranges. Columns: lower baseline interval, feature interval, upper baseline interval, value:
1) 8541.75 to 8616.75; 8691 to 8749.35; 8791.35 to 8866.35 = -0.2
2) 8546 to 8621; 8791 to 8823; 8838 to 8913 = 1.1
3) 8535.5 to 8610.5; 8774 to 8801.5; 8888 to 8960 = 0.5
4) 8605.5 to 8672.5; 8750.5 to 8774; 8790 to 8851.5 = -0.5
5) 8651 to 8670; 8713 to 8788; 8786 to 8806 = -3.7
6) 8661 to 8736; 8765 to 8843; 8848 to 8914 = 1.5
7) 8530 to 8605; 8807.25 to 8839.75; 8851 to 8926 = 0.5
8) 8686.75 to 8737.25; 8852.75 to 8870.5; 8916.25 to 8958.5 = 0.2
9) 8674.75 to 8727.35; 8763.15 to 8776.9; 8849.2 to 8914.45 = 0.1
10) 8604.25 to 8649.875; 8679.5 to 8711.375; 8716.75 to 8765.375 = 0.4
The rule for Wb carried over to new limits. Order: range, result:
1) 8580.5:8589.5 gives 13.5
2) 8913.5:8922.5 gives 13.3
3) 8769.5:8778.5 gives 13.1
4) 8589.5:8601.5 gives 13.1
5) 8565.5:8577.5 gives 13.4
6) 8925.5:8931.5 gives 12.9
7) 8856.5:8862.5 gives 13.1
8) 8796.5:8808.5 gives 12.3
